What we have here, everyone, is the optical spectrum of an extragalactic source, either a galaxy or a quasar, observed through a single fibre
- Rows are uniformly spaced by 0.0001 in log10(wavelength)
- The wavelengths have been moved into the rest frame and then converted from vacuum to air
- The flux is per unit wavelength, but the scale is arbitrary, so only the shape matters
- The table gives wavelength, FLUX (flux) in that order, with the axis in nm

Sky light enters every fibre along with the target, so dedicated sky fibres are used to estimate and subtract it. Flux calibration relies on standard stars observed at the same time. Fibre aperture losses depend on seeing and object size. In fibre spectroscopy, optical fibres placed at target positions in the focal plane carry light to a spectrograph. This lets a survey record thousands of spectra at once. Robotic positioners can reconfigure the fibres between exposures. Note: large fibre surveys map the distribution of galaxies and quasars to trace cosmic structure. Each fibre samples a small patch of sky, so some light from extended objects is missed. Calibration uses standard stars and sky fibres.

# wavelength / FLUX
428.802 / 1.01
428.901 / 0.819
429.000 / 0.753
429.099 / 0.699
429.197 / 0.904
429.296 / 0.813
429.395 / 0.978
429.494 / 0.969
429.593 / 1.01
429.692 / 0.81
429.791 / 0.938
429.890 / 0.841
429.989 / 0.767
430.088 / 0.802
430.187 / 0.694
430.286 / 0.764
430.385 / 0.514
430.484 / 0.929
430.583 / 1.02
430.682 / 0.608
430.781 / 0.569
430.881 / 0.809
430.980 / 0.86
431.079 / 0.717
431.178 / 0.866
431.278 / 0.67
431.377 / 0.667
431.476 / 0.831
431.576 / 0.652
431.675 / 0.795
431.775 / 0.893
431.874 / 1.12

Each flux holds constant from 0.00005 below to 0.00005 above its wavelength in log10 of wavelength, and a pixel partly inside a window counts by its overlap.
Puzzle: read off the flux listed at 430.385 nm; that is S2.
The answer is 0.514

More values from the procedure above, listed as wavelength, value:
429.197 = 0.904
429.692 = 0.81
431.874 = 1.12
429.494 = 0.969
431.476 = 0.831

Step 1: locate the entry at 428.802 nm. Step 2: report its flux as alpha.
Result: 1.01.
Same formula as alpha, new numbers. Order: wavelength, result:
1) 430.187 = 0.694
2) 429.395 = 0.978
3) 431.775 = 0.893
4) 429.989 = 0.767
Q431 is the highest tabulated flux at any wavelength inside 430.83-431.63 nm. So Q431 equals 0.866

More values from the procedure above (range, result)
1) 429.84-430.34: 0.841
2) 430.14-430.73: 1.02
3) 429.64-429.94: 0.938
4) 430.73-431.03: 0.86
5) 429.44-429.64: 1.01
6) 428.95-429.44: 0.978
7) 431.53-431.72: 0.795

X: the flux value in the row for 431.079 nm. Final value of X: 0.717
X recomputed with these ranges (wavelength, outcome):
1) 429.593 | 1.01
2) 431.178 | 0.866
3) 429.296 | 0.813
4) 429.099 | 0.699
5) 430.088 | 0.802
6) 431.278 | 0.67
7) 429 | 0.753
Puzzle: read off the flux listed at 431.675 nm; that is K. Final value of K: 0.795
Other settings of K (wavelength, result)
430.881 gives 0.809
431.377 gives 0.667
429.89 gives 0.841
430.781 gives 0.569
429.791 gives 0.938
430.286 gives 0.764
